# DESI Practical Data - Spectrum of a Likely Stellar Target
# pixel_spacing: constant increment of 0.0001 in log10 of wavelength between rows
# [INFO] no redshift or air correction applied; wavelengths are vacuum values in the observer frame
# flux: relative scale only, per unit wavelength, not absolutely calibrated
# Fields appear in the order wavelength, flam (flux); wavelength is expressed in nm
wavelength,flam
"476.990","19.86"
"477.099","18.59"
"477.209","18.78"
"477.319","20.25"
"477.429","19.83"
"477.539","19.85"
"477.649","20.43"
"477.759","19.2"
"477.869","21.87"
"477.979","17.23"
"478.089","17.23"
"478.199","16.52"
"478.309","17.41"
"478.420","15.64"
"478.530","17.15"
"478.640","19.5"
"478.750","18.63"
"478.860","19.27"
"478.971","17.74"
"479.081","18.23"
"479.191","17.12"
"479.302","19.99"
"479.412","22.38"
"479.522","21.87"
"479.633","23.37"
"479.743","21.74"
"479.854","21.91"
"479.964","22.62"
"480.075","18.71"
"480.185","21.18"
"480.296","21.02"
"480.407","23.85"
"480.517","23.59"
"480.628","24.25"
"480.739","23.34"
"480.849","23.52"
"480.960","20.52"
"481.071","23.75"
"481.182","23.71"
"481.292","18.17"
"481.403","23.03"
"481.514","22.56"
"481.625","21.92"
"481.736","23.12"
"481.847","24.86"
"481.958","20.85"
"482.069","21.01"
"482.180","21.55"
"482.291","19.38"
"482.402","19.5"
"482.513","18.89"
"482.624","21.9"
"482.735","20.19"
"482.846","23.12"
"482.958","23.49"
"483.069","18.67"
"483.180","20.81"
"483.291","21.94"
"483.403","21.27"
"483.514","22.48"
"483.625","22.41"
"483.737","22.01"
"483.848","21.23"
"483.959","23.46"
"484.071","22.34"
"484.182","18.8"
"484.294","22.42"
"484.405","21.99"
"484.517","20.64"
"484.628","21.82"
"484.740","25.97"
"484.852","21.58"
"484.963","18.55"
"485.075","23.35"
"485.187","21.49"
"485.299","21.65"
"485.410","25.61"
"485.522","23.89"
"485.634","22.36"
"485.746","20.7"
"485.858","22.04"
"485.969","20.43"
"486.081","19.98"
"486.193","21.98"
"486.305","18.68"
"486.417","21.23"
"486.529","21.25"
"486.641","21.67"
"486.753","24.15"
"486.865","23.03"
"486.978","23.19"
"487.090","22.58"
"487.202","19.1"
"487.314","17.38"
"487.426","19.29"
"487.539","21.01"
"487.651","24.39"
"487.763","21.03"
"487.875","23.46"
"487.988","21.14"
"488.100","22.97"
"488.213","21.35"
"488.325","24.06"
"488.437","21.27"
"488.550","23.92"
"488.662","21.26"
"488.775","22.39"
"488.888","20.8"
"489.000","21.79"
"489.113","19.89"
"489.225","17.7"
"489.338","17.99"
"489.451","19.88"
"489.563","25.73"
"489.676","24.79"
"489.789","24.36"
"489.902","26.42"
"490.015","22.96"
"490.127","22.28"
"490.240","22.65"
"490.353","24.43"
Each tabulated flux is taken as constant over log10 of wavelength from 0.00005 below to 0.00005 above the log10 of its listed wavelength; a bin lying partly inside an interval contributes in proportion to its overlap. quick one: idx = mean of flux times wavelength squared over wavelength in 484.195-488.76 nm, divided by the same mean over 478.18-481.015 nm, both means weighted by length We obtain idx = 1.10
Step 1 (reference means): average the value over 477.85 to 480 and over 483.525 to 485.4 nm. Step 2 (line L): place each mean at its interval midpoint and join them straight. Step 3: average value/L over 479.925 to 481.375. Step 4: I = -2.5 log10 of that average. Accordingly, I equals -0.105 mag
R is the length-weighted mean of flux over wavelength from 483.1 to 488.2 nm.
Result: 21.7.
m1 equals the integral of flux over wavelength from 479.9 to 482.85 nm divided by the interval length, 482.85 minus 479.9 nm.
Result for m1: 21.8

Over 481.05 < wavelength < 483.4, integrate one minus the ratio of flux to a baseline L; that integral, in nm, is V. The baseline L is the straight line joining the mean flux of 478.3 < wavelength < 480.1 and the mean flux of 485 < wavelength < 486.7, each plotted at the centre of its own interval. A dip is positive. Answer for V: -0.104 nm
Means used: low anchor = 19.7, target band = 21.5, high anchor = 21.7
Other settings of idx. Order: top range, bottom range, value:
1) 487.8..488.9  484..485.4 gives 1.03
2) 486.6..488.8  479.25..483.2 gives 1.03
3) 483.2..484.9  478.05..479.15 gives 1.27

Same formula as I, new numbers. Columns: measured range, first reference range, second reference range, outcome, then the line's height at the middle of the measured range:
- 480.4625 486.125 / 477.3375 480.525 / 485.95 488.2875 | -0.06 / 20.7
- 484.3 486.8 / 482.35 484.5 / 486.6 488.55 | -0.01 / 21.7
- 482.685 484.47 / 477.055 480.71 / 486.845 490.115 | -0.04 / 20.9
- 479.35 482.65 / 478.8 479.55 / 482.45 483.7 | -0.08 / 20.3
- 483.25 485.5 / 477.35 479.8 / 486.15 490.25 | -0.06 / 20.8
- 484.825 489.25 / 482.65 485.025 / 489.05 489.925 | 0.01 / 21.8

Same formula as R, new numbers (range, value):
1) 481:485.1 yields 21.7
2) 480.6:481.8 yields 22.5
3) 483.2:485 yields 21.8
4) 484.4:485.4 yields 22.1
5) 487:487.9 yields 21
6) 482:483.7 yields 21.1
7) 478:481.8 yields 20.7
